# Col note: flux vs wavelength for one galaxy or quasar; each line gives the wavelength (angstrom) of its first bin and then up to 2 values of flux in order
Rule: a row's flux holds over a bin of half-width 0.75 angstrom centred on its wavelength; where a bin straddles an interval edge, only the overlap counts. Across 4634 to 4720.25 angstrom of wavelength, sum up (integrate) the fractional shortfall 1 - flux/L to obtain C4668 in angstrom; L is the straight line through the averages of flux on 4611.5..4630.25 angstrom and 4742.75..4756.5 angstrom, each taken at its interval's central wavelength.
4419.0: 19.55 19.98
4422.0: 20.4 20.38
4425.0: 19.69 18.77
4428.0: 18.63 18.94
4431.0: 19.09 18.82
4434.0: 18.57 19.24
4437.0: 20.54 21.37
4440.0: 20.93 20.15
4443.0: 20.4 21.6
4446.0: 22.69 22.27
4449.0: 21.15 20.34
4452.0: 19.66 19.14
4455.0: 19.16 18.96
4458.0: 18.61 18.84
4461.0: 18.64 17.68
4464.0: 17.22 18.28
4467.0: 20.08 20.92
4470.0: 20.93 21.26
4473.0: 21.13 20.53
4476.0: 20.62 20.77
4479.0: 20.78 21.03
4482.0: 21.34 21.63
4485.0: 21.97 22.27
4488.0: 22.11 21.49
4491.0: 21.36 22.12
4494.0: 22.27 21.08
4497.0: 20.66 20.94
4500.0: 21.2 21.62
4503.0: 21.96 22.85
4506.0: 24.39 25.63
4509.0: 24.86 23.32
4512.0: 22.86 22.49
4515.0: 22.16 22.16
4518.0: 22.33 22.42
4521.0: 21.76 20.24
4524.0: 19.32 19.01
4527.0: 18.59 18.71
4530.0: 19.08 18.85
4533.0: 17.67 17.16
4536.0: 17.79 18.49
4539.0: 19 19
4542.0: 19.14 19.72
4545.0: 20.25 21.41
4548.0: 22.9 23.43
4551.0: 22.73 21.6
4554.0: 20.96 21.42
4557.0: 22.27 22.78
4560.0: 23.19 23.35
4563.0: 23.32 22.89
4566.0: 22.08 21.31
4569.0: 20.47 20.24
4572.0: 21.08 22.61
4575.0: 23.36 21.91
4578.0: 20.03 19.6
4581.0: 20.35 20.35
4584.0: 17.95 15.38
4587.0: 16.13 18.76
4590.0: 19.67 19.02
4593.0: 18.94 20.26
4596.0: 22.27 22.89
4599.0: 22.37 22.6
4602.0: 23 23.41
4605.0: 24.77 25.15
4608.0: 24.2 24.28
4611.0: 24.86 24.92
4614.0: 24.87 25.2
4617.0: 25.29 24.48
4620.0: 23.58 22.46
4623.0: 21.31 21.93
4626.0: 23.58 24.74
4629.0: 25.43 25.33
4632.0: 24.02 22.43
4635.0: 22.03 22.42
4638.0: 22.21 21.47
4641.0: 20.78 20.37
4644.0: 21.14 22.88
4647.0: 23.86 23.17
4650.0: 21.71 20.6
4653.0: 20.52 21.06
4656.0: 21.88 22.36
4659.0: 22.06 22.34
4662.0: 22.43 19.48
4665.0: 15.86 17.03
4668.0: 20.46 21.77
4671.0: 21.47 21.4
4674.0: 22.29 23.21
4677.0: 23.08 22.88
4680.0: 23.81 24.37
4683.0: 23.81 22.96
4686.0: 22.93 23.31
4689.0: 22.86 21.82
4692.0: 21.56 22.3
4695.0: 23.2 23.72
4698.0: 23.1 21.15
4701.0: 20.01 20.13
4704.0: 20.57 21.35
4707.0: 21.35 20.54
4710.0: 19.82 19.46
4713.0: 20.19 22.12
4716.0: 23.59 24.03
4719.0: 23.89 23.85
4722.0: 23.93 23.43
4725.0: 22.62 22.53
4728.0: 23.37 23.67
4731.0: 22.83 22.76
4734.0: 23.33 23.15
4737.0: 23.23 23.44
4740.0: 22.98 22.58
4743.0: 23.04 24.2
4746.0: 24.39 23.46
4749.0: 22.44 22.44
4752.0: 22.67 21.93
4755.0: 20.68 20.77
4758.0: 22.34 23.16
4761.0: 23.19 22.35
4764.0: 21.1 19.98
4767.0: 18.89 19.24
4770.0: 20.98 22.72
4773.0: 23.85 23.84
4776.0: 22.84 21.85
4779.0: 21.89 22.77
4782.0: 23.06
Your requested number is 6.0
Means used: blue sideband 24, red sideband 22.7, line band 21.8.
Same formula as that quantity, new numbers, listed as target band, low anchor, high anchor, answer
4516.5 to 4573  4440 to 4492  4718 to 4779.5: 0.9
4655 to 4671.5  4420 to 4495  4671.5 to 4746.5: 1.1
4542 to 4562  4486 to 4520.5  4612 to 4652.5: 0.7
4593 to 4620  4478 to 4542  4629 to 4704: -2.5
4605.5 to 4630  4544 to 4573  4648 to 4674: -3.2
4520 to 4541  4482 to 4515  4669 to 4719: 3.1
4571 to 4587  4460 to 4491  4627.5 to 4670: 0.9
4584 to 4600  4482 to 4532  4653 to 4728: 1.6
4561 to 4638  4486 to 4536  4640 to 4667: -3.7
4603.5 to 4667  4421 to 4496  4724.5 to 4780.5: -3.1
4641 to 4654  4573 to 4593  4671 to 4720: -0.4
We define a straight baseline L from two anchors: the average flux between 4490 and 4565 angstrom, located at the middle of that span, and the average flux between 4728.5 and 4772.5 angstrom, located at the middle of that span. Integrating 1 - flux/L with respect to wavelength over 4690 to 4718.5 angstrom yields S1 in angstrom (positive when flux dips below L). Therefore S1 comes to 0.69 angstrom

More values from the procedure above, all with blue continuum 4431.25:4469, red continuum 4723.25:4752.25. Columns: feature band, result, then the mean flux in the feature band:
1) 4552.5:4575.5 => -1.03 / 22.1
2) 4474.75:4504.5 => -1.76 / 21.5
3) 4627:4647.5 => -0.74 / 22.8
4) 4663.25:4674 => 1.20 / 19.8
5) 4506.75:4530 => -1.20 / 21.6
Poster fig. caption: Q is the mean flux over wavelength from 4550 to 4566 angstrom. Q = 22.4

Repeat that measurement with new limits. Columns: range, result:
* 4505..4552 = 20.9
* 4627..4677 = 21.8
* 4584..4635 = 22.6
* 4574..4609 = 21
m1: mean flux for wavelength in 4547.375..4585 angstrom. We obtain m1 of 21.6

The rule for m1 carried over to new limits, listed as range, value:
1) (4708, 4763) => 22.7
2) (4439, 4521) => 21.2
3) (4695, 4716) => 21.2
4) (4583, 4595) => 18.3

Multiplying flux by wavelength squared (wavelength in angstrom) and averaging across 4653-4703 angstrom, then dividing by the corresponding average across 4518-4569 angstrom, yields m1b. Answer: 1.12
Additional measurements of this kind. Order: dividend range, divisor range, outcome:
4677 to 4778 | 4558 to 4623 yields 1.08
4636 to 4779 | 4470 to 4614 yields 1.11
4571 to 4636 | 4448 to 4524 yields 1.11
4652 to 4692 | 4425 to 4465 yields 1.23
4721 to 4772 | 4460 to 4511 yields 1.18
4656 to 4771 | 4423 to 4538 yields 1.19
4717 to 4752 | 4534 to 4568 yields 1.19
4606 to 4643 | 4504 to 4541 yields 1.18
